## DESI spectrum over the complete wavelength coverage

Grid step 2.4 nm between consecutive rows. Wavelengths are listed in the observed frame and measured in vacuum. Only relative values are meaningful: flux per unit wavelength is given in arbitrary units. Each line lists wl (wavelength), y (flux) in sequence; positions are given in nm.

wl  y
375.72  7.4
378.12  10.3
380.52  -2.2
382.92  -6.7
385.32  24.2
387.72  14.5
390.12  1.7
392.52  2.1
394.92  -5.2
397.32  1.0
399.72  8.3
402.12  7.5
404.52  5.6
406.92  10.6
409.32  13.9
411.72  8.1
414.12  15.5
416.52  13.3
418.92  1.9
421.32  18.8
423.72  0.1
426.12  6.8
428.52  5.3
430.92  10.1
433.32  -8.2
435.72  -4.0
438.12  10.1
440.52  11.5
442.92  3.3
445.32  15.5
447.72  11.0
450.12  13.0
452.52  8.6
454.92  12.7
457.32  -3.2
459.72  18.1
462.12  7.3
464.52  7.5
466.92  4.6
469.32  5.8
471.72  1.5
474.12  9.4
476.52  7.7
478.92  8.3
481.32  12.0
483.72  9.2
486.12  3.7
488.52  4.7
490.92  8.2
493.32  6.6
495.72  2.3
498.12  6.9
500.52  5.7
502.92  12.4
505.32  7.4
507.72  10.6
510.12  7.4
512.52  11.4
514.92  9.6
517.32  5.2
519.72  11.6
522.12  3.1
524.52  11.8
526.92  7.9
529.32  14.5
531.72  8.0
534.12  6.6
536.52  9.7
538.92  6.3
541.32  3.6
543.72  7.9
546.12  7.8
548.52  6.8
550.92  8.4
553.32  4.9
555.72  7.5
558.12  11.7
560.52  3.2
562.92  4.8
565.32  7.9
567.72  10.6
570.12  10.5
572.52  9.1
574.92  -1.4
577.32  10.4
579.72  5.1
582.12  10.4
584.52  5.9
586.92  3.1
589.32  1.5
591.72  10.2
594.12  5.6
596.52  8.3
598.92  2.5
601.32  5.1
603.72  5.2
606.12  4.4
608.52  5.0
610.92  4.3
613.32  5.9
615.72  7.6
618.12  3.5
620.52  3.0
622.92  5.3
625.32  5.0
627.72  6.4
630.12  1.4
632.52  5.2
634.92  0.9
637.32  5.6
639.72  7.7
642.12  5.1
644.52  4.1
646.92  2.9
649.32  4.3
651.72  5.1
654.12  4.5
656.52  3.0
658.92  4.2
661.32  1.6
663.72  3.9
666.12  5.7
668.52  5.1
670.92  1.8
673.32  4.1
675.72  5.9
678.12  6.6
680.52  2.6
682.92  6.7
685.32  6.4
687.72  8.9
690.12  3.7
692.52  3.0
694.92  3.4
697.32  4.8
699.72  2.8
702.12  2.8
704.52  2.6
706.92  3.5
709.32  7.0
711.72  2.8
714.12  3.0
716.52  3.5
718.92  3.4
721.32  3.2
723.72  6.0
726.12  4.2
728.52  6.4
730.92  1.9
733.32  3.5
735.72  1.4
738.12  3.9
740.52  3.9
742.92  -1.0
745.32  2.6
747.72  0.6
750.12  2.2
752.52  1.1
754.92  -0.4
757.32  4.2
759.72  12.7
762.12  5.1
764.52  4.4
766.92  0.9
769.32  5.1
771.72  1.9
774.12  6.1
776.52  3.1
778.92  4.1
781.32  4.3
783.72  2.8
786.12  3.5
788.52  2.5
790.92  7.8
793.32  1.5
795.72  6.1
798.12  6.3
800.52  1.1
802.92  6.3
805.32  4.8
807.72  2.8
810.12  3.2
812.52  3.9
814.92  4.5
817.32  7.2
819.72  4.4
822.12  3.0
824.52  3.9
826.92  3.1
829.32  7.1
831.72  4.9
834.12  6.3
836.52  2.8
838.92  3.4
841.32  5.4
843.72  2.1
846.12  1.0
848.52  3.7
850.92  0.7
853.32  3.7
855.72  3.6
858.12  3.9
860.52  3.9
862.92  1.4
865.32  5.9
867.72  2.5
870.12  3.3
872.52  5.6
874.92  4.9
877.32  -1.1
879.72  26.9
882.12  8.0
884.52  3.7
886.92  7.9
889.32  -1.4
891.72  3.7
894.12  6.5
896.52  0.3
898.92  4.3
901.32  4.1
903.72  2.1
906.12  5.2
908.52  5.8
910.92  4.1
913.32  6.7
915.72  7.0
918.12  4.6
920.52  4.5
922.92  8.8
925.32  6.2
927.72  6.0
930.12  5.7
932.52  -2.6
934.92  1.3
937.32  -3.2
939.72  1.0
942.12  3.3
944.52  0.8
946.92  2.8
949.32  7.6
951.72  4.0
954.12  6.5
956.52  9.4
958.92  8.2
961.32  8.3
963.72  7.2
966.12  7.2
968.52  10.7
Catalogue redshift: 1.36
